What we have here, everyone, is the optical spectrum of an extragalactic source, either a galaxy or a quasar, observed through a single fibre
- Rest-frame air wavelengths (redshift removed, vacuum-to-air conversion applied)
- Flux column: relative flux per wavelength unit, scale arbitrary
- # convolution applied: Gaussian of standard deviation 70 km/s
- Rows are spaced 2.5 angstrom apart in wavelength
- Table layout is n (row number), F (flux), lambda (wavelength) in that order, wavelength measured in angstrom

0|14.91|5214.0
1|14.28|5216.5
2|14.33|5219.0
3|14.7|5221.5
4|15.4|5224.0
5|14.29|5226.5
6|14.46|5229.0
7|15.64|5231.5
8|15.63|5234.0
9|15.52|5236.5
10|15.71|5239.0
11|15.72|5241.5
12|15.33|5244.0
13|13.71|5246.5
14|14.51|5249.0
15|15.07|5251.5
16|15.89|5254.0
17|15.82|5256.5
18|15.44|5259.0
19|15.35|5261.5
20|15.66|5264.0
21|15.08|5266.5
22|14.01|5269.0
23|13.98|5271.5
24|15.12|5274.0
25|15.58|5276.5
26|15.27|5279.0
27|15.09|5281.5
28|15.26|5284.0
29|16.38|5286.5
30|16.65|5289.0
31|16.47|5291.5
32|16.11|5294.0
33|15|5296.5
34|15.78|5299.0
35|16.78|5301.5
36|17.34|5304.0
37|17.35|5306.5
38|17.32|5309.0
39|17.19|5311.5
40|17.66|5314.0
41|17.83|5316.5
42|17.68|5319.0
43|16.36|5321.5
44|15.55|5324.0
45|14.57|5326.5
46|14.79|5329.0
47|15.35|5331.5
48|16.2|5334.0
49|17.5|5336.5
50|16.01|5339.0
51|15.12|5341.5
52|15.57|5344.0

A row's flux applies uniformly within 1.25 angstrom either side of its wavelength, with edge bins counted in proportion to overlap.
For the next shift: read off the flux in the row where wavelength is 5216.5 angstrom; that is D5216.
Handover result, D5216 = 14.28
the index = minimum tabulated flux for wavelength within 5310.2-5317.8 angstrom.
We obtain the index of 17.19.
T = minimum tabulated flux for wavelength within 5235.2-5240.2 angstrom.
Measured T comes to 15.52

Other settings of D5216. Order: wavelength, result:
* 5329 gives 14.79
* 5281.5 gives 15.09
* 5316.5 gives 17.83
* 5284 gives 15.26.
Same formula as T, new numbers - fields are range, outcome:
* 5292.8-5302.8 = 15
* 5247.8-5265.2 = 14.51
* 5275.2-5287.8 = 15.09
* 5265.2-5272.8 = 13.98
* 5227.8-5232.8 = 14.46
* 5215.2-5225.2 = 14.28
